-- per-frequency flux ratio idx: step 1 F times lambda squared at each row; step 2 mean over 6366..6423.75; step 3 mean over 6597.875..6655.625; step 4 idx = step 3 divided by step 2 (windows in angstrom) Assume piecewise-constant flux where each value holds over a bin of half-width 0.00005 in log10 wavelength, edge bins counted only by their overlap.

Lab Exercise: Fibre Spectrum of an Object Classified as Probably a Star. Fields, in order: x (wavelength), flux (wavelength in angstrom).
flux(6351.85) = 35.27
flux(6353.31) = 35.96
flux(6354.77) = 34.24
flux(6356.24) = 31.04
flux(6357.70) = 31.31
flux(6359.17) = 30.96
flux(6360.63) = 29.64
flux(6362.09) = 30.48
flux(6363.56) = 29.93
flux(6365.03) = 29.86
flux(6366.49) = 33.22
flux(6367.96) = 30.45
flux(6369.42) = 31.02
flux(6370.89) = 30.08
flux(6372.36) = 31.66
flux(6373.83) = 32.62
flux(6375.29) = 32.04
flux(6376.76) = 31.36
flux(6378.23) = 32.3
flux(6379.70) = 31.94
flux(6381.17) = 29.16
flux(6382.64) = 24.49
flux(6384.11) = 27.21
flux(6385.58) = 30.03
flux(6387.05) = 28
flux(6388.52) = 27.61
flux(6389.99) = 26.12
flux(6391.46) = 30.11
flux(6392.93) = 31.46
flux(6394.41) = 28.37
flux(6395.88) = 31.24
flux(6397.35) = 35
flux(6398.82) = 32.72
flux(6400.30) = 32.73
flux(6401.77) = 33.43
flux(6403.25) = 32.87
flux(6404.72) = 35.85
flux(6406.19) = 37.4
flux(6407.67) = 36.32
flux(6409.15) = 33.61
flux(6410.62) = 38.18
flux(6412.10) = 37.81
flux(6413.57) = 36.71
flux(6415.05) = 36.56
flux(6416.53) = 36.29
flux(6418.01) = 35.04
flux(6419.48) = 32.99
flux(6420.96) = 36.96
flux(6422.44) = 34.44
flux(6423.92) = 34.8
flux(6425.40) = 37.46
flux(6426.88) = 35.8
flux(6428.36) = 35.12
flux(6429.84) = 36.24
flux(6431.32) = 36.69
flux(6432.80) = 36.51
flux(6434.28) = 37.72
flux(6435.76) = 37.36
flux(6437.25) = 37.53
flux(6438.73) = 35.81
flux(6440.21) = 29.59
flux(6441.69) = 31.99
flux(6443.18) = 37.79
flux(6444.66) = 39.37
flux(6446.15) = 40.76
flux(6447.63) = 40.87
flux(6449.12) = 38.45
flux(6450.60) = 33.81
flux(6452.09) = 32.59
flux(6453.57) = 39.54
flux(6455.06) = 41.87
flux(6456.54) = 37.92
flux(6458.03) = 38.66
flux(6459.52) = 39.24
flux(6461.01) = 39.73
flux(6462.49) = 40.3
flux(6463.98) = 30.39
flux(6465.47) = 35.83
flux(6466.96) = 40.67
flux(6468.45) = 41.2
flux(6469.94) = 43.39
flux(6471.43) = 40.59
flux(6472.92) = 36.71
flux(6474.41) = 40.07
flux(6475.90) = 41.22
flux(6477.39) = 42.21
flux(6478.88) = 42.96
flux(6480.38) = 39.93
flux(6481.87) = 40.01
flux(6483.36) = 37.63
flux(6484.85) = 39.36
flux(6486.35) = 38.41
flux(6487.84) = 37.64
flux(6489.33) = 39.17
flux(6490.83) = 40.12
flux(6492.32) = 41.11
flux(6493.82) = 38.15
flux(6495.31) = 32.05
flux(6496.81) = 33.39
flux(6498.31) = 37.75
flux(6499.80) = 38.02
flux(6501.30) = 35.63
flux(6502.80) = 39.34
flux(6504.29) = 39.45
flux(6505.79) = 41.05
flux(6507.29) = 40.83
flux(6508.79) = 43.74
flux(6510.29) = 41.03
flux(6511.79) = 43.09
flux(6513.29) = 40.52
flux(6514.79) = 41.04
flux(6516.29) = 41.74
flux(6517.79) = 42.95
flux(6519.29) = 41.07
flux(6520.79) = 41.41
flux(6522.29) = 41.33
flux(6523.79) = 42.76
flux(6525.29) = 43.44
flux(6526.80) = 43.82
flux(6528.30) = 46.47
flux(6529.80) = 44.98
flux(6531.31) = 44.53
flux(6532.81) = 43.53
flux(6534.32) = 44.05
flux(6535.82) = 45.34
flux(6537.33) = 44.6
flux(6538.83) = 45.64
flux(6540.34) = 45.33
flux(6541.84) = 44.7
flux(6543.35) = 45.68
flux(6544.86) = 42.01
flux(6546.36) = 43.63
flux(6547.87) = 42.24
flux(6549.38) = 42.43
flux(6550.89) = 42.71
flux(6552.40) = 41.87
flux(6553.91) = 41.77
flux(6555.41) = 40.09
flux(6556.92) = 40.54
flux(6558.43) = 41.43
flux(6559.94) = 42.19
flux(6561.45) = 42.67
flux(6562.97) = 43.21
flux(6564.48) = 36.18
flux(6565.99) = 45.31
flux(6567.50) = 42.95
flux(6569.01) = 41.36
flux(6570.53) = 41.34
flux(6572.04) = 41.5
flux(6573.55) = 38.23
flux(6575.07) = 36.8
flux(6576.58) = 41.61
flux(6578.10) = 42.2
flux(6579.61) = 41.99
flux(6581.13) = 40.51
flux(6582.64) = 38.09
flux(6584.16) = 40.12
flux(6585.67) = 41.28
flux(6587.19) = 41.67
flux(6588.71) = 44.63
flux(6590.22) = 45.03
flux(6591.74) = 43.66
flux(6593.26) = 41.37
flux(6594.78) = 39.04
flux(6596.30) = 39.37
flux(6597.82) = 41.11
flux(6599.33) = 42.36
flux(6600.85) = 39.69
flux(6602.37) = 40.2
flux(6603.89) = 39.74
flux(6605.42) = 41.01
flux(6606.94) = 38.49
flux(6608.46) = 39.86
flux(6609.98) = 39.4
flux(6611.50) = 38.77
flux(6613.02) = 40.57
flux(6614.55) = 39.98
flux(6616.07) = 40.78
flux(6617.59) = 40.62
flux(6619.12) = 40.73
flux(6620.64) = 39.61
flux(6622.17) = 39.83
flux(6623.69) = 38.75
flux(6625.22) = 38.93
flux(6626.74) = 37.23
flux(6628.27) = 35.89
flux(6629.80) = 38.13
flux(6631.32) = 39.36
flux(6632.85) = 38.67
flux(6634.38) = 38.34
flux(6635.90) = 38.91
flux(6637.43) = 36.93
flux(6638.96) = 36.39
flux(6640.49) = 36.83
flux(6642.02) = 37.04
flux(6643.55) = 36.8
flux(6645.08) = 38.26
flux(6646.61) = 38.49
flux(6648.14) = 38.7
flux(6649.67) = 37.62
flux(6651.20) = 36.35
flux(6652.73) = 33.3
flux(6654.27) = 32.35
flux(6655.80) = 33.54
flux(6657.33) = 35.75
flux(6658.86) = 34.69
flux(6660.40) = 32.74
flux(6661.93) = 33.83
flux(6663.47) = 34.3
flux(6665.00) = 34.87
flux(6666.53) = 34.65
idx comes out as 1.3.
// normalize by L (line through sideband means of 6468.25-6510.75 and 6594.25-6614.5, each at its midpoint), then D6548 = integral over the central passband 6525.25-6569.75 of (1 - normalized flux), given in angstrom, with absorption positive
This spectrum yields -3.9 angstrom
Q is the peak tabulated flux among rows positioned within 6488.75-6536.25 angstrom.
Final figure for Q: 46.47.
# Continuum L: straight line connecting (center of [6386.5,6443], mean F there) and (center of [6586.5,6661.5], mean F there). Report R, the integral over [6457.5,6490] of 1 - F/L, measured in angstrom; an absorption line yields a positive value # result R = -3.5 angstrom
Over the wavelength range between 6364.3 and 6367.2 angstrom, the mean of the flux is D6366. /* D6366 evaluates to 31.6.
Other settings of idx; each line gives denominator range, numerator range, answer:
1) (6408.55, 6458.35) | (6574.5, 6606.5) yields 1.18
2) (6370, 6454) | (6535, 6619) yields 1.29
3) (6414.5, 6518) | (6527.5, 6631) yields 1.12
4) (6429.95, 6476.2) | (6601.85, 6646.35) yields 1.08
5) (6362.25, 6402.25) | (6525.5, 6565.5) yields 1.49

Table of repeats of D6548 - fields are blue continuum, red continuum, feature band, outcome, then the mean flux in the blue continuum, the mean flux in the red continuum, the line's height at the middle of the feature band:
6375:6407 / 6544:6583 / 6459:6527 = -4.89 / 31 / 41.4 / 37.1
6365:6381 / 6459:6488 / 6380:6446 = 1.56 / 31.5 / 39.4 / 34.6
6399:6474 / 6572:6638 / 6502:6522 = -1.61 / 36.8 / 40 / 38.2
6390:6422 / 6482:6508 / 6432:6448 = -0.46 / 34.2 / 38.2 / 35.7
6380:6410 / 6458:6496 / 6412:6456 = -1.89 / 31.2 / 39.1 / 35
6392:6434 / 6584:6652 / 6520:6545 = -4.36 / 35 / 39.5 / 37.6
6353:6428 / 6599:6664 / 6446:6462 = -2.14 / 32.5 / 37.9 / 33.9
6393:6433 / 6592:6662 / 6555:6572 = -1.96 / 35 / 38.3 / 37.3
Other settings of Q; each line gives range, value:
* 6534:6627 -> 45.68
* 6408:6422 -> 38.18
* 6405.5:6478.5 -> 43.39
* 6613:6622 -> 40.78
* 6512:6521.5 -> 42.95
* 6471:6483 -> 42.96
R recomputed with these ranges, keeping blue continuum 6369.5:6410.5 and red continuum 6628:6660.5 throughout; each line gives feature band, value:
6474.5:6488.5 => -2.8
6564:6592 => -4.7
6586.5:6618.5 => -4.5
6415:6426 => -1.2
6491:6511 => -2.9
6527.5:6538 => -3.2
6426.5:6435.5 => -1.2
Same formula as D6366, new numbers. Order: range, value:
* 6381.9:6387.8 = 27.4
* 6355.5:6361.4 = 30.7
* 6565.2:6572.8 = 42.5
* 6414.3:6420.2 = 35.2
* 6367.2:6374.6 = 31.2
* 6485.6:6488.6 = 38.1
